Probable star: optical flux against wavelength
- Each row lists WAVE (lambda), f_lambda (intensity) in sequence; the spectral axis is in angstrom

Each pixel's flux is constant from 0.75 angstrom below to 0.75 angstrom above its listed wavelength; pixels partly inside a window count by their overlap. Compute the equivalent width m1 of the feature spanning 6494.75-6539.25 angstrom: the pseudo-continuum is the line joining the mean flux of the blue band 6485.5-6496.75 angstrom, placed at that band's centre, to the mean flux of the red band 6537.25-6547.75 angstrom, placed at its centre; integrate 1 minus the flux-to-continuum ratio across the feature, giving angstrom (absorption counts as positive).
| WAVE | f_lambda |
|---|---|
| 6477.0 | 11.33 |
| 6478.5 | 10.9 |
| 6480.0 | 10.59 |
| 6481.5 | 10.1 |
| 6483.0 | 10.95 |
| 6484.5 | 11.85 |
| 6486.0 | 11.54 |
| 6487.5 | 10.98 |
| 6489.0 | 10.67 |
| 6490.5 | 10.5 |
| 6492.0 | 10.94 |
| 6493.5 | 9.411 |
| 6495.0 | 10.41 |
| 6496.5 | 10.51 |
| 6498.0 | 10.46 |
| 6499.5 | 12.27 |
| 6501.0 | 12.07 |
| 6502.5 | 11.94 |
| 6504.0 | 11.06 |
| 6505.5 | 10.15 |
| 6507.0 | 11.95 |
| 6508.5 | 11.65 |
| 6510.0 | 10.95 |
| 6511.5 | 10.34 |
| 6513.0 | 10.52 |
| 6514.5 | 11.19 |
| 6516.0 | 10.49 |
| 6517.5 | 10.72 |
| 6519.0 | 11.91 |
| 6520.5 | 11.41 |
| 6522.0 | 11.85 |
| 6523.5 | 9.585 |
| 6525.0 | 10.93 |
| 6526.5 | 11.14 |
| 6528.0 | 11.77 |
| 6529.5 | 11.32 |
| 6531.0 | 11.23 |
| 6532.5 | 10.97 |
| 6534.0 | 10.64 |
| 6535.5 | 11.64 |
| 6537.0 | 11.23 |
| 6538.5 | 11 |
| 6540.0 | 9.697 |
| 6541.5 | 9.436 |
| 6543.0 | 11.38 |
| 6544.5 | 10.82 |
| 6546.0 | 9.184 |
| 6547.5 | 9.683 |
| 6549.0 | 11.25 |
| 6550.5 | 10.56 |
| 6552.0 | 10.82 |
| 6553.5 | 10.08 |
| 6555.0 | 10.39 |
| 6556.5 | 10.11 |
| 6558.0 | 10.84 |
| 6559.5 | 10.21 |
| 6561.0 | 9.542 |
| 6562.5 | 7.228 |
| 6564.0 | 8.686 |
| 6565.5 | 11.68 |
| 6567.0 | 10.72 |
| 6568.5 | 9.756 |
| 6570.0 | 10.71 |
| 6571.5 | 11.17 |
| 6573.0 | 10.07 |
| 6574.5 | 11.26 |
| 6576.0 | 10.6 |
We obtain -3.0 angstrom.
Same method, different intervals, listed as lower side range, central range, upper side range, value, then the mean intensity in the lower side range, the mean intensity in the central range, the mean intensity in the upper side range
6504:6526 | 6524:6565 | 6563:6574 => 0.76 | 11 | 10.4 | 10.3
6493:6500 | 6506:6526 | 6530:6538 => -0.27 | 10.6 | 11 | 11.1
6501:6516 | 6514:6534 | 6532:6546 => -0.40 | 11.1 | 11.1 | 10.7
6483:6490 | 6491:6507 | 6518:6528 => 0.32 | 11.2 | 11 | 11.2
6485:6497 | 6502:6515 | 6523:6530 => -0.30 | 10.6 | 11.1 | 11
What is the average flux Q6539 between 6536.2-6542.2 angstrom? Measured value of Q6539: 10.4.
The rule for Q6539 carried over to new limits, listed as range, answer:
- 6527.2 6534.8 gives 11.2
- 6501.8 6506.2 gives 11.1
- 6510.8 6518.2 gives 10.7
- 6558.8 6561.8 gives 9.83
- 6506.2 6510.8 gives 11.5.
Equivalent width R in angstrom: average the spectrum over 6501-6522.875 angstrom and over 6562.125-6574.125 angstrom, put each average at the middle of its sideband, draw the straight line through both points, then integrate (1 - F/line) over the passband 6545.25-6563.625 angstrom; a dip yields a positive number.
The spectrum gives 0.7 angstrom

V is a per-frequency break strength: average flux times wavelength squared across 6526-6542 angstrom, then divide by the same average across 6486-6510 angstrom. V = 1.00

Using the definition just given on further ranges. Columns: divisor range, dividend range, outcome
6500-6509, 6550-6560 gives 0.92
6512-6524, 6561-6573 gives 0.92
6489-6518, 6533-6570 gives 0.96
